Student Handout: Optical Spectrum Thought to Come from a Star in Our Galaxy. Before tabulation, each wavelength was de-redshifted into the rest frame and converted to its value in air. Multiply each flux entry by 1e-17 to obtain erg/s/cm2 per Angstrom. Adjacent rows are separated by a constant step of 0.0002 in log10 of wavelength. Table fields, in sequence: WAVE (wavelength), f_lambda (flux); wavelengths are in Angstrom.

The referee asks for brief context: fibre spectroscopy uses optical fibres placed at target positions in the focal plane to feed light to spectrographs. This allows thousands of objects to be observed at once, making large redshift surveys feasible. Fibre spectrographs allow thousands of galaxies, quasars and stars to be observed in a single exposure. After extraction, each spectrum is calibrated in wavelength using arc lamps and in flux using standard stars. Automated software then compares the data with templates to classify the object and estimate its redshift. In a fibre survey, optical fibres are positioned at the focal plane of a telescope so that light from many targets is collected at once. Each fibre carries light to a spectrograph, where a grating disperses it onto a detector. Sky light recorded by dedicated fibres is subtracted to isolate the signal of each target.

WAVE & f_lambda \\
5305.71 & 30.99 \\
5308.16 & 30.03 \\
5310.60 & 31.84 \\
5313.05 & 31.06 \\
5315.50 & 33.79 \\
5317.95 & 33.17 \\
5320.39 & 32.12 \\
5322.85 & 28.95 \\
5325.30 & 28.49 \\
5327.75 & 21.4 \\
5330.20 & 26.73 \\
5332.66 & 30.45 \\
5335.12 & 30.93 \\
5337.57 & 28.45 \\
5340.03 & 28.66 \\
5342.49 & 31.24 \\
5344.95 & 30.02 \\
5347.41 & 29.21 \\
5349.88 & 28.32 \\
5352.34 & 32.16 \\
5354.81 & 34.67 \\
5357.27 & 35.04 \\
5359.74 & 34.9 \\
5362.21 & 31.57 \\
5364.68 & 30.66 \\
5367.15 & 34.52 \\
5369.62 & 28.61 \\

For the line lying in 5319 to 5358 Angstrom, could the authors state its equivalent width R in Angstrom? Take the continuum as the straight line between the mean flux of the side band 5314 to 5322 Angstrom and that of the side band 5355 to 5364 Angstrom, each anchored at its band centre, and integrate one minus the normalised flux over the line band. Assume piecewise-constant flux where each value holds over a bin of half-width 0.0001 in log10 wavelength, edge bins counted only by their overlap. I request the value 4.1 Angstrom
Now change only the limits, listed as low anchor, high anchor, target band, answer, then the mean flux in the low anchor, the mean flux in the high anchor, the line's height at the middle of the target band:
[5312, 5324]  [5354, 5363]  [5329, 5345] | 1.7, 31.8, 34.1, 32.9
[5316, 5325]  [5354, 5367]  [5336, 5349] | 1.2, 31.3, 33.4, 32.5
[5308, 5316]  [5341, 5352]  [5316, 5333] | 1.2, 31.7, 29.9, 31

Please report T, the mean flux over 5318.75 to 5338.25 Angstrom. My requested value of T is 28.6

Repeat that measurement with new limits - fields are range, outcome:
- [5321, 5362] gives 30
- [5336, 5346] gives 29.7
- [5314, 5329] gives 29.7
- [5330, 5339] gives 29.4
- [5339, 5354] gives 30.1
